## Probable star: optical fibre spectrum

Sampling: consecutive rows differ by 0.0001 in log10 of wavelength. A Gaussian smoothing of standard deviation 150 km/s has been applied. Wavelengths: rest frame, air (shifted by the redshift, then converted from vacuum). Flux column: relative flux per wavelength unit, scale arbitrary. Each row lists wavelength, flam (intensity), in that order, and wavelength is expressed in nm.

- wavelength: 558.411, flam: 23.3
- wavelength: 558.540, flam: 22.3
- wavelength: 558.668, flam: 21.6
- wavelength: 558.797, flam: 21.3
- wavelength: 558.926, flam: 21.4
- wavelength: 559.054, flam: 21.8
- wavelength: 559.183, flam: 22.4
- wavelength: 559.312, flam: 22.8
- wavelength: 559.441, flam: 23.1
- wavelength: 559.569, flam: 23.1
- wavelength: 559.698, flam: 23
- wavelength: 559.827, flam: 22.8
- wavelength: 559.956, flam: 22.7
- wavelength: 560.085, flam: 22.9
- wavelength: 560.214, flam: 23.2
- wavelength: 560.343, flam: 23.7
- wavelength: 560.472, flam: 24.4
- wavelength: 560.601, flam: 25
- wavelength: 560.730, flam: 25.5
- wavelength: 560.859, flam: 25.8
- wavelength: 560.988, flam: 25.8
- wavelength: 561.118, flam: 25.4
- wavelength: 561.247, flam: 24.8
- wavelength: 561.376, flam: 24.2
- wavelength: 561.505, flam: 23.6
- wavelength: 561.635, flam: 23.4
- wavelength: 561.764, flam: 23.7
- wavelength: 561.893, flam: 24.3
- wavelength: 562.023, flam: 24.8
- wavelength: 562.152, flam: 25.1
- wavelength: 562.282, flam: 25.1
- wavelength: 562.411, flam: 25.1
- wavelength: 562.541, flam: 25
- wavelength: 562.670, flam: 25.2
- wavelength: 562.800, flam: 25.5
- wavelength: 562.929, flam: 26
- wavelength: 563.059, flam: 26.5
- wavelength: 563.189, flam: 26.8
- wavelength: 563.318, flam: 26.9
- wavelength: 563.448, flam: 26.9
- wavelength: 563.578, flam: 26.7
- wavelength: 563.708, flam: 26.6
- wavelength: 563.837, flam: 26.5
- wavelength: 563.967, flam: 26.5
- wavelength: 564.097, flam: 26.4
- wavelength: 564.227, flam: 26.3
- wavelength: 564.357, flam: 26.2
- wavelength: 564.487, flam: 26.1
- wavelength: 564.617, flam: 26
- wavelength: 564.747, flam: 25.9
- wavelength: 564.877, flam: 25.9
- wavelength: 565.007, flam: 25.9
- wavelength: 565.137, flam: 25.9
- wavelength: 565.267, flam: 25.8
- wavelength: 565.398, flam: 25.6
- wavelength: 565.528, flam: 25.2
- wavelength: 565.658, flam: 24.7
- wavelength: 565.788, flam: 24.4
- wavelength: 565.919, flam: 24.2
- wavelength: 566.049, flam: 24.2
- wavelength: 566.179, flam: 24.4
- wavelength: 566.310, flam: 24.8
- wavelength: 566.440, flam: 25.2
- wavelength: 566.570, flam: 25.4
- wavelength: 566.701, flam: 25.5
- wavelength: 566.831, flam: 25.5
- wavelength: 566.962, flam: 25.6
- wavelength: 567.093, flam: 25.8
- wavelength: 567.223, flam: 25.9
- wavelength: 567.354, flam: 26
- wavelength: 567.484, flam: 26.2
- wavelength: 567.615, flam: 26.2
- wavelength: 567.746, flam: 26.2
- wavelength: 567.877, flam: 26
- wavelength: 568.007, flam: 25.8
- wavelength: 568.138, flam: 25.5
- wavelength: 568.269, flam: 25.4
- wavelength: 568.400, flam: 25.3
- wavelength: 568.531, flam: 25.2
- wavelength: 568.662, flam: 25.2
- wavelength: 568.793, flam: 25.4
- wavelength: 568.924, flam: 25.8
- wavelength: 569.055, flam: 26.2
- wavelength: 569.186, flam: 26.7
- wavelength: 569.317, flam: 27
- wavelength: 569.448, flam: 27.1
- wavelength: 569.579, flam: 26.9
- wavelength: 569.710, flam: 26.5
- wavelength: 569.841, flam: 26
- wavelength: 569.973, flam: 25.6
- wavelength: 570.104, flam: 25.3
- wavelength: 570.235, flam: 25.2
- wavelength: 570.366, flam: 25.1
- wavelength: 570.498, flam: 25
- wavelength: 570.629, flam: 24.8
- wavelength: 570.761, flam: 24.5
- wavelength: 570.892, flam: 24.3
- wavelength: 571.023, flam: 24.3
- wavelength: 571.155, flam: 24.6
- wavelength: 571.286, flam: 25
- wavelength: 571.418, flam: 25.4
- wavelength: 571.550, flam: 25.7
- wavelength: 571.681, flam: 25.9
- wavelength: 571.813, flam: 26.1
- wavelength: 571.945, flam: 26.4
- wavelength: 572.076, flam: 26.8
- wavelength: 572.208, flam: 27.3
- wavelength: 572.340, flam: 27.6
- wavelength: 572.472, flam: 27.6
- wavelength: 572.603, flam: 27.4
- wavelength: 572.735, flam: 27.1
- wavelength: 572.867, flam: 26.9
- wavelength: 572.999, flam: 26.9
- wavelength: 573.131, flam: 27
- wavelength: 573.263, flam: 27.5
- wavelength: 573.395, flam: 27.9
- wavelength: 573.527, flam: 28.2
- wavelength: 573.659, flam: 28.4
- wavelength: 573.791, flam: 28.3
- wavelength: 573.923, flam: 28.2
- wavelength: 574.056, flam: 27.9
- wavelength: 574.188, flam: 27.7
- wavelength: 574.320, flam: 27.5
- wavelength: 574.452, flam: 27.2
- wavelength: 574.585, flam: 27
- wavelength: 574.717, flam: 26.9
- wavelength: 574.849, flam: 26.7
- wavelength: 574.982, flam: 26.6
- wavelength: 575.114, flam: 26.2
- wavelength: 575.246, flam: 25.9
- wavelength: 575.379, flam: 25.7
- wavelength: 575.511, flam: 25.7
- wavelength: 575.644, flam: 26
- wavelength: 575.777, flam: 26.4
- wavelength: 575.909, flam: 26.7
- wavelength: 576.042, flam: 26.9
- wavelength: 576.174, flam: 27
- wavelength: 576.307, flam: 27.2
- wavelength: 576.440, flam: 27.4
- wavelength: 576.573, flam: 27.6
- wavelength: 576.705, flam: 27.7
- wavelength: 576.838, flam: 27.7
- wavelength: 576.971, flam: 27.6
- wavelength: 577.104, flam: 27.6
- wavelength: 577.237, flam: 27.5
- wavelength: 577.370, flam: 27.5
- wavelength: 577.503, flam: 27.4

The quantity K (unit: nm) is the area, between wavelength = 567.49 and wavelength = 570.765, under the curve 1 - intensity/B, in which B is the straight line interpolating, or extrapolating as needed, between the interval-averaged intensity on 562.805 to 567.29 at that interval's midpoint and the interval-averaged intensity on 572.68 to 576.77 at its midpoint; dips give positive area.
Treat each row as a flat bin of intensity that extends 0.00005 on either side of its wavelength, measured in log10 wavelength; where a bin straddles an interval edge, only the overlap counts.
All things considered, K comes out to 0.07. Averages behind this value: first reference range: 25.8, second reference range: 27.1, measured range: 25.8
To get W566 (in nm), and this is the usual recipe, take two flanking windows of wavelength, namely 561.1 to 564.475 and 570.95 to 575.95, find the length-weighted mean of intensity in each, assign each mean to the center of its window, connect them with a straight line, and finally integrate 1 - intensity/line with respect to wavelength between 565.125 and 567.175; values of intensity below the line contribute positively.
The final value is 0.06 nm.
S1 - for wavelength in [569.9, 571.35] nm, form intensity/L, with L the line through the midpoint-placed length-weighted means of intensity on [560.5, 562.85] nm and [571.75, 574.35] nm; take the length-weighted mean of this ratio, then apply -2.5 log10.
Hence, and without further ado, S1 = 0.08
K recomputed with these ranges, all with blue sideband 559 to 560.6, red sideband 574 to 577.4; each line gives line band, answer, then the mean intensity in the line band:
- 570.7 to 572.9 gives 0.00 nm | 26.1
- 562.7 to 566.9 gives -0.25 nm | 25.8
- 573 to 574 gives -0.05 nm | 27.8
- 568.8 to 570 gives -0.05 nm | 26.4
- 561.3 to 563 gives -0.07 nm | 24.7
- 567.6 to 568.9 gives -0.02 nm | 25.6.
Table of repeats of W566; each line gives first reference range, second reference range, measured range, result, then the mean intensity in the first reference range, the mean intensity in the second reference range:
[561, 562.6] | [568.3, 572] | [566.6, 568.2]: -0.038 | 24.6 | 25.6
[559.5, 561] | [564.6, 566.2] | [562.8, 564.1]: -0.094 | 23.9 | 25.2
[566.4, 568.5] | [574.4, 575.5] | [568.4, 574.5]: -0.062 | 25.7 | 26.5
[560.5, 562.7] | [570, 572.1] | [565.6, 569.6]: -0.079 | 24.8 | 25.3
